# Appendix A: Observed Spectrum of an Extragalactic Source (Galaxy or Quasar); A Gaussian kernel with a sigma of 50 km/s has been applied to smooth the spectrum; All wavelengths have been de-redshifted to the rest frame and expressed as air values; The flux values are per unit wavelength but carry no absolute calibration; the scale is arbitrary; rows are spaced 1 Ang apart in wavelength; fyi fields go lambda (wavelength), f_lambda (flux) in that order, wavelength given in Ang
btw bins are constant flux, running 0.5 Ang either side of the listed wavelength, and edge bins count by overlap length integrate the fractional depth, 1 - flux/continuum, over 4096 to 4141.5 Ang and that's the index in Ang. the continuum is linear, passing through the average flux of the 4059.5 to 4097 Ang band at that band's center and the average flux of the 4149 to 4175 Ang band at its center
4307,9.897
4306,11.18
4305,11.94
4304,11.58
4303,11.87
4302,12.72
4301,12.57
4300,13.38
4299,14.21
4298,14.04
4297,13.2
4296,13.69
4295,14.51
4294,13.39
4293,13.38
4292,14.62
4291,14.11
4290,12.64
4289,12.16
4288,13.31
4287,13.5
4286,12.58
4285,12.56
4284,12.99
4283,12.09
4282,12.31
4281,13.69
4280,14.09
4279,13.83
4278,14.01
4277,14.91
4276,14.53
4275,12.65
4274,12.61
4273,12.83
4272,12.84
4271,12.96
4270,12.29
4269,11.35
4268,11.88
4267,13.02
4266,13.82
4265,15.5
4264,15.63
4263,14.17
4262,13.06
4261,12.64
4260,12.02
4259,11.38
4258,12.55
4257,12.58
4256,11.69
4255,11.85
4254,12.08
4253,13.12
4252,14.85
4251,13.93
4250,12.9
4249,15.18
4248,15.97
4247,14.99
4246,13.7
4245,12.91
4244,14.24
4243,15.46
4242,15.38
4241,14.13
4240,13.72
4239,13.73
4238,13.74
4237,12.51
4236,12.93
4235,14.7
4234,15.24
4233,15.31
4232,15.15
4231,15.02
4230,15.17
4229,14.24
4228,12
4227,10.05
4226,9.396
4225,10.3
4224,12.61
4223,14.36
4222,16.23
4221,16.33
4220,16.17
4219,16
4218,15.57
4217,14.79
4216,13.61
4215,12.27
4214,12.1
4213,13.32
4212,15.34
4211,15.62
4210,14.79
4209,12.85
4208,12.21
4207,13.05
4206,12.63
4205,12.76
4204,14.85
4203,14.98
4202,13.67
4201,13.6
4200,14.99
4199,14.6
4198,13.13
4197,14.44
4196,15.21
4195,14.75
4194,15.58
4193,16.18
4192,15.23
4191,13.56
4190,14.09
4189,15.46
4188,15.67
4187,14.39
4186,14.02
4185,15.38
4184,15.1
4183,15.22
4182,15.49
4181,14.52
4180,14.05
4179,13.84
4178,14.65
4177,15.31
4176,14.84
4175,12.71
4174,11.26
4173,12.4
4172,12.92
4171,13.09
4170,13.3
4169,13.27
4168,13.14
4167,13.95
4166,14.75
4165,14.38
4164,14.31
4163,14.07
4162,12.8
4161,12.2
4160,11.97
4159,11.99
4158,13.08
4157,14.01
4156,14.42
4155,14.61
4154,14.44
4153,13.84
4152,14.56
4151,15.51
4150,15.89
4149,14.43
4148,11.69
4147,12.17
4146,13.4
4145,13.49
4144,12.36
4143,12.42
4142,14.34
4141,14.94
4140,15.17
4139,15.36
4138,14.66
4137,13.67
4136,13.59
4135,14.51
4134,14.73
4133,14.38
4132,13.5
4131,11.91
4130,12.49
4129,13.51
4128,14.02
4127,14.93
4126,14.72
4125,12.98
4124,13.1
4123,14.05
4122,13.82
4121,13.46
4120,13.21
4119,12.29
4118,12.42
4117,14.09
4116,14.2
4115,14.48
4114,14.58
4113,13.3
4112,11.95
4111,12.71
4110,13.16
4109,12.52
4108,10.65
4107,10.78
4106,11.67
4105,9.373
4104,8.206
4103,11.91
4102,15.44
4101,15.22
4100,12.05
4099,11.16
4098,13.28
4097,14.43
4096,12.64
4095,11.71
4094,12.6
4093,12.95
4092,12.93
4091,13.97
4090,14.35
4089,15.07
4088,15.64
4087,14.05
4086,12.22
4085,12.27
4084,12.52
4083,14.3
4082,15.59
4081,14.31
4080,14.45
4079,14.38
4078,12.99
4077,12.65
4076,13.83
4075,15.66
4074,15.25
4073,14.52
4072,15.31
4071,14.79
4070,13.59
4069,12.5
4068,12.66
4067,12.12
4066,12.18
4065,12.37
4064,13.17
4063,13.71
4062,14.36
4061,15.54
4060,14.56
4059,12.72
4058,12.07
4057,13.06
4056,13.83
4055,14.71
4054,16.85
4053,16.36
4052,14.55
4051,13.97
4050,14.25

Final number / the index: 1.4 Ang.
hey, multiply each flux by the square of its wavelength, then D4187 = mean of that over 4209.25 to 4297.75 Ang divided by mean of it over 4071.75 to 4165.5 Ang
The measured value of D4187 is 1.07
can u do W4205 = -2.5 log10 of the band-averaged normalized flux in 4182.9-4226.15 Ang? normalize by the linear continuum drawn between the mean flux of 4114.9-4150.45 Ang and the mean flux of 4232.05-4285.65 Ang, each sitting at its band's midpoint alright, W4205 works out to -0.05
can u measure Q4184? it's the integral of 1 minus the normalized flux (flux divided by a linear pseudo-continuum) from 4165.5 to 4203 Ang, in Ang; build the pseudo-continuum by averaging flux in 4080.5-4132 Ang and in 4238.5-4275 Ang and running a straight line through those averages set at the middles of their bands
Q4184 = -2.8 Ang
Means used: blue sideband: 13.1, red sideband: 13.4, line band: 14.3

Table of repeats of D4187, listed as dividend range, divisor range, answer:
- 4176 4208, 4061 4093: 1.11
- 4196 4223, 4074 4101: 1.11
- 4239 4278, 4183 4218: 0.97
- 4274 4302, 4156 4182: 1.05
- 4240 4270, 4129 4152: 1.03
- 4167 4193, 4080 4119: 1.13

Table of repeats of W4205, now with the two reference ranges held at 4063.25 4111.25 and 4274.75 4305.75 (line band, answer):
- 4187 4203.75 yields -0.11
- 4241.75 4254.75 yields -0.07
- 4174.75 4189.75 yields -0.12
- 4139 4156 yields -0.06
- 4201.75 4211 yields -0.03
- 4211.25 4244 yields -0.06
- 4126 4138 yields -0.05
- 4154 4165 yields -0.02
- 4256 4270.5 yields 0.02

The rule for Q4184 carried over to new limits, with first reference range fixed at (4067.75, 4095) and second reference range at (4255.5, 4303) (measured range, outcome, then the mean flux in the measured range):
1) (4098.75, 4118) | 1.8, 12.5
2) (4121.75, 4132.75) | 0.1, 13.6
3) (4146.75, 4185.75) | -0.8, 13.8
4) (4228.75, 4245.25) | -1.3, 14.4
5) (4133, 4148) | -0.2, 13.9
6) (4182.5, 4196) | -1.5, 15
